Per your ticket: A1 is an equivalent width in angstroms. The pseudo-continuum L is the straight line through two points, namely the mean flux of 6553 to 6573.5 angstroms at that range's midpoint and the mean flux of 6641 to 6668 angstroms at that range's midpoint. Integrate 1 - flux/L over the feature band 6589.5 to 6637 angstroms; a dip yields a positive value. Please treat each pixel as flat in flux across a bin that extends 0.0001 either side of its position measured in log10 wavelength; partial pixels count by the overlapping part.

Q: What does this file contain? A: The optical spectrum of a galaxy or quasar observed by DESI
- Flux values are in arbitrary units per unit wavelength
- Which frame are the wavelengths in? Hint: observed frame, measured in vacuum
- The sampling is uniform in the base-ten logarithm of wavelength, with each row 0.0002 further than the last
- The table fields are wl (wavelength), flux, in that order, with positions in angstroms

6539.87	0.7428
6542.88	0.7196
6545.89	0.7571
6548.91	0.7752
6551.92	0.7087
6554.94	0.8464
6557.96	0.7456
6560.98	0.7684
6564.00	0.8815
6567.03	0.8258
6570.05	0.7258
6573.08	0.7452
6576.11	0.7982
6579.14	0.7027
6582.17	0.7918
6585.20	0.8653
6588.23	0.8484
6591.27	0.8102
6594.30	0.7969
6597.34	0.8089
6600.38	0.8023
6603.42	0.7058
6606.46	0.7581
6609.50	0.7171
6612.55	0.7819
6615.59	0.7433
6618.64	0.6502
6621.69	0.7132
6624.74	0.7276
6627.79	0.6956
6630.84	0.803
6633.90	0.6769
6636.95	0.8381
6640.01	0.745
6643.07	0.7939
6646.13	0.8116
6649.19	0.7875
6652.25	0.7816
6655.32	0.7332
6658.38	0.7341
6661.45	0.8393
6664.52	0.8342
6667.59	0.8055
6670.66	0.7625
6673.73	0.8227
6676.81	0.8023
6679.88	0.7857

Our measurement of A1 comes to 2.5 angstroms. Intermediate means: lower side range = 0.792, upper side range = 0.79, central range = 0.75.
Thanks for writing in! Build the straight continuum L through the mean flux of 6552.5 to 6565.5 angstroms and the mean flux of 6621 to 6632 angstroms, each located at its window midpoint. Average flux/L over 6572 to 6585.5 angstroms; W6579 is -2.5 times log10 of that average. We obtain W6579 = 0.01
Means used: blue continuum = 0.803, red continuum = 0.735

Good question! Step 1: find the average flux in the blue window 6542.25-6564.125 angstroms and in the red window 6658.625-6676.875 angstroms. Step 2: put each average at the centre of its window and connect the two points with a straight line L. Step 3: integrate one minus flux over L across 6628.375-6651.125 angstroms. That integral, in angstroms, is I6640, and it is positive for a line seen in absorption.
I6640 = 0.6 angstroms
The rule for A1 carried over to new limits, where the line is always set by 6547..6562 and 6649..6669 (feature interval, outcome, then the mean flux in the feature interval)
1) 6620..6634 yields 1.0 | 0.727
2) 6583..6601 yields -1.1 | 0.822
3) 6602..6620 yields 1.2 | 0.727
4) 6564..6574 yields -0.2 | 0.784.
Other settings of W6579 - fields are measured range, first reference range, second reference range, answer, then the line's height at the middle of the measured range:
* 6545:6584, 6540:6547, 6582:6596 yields 0.00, 0.779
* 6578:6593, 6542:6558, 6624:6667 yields -0.06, 0.766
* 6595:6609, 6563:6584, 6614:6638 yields -0.02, 0.753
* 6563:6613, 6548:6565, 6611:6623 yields -0.05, 0.753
